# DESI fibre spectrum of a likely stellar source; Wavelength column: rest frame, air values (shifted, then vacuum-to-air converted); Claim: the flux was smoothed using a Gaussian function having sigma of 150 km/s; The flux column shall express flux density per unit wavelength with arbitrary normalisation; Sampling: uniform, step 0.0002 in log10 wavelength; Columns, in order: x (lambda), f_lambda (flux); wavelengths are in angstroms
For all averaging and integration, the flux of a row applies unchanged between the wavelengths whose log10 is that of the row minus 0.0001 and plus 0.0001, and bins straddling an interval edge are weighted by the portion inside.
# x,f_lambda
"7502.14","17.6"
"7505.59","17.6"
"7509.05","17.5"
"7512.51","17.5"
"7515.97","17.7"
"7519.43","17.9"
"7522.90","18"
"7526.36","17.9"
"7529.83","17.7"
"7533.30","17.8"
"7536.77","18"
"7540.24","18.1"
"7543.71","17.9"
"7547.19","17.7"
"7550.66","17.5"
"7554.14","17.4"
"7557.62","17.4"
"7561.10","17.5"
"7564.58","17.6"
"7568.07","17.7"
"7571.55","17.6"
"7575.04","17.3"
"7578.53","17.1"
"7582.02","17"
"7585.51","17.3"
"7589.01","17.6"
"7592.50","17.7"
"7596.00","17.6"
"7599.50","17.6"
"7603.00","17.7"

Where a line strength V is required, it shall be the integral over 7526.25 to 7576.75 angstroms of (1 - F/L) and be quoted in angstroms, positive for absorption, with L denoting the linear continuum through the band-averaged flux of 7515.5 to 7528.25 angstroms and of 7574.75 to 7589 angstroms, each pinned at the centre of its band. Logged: -0.3 angstroms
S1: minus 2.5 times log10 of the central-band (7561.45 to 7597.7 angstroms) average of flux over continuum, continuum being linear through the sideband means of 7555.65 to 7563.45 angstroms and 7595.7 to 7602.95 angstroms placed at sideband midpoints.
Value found 0.01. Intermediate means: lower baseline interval 17.5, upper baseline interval 17.6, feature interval 17.5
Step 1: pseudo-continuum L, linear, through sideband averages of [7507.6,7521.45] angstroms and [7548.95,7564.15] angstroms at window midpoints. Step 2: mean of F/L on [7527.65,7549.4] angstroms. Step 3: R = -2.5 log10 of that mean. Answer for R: -0.02 mag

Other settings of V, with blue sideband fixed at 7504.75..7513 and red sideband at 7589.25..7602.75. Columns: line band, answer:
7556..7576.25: 0.1 angstroms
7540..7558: -0.1 angstroms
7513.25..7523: -0.2 angstroms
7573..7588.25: 0.4 angstroms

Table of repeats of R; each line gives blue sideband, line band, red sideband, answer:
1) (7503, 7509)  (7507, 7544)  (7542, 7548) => -0.007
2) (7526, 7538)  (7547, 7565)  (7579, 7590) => 0.004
